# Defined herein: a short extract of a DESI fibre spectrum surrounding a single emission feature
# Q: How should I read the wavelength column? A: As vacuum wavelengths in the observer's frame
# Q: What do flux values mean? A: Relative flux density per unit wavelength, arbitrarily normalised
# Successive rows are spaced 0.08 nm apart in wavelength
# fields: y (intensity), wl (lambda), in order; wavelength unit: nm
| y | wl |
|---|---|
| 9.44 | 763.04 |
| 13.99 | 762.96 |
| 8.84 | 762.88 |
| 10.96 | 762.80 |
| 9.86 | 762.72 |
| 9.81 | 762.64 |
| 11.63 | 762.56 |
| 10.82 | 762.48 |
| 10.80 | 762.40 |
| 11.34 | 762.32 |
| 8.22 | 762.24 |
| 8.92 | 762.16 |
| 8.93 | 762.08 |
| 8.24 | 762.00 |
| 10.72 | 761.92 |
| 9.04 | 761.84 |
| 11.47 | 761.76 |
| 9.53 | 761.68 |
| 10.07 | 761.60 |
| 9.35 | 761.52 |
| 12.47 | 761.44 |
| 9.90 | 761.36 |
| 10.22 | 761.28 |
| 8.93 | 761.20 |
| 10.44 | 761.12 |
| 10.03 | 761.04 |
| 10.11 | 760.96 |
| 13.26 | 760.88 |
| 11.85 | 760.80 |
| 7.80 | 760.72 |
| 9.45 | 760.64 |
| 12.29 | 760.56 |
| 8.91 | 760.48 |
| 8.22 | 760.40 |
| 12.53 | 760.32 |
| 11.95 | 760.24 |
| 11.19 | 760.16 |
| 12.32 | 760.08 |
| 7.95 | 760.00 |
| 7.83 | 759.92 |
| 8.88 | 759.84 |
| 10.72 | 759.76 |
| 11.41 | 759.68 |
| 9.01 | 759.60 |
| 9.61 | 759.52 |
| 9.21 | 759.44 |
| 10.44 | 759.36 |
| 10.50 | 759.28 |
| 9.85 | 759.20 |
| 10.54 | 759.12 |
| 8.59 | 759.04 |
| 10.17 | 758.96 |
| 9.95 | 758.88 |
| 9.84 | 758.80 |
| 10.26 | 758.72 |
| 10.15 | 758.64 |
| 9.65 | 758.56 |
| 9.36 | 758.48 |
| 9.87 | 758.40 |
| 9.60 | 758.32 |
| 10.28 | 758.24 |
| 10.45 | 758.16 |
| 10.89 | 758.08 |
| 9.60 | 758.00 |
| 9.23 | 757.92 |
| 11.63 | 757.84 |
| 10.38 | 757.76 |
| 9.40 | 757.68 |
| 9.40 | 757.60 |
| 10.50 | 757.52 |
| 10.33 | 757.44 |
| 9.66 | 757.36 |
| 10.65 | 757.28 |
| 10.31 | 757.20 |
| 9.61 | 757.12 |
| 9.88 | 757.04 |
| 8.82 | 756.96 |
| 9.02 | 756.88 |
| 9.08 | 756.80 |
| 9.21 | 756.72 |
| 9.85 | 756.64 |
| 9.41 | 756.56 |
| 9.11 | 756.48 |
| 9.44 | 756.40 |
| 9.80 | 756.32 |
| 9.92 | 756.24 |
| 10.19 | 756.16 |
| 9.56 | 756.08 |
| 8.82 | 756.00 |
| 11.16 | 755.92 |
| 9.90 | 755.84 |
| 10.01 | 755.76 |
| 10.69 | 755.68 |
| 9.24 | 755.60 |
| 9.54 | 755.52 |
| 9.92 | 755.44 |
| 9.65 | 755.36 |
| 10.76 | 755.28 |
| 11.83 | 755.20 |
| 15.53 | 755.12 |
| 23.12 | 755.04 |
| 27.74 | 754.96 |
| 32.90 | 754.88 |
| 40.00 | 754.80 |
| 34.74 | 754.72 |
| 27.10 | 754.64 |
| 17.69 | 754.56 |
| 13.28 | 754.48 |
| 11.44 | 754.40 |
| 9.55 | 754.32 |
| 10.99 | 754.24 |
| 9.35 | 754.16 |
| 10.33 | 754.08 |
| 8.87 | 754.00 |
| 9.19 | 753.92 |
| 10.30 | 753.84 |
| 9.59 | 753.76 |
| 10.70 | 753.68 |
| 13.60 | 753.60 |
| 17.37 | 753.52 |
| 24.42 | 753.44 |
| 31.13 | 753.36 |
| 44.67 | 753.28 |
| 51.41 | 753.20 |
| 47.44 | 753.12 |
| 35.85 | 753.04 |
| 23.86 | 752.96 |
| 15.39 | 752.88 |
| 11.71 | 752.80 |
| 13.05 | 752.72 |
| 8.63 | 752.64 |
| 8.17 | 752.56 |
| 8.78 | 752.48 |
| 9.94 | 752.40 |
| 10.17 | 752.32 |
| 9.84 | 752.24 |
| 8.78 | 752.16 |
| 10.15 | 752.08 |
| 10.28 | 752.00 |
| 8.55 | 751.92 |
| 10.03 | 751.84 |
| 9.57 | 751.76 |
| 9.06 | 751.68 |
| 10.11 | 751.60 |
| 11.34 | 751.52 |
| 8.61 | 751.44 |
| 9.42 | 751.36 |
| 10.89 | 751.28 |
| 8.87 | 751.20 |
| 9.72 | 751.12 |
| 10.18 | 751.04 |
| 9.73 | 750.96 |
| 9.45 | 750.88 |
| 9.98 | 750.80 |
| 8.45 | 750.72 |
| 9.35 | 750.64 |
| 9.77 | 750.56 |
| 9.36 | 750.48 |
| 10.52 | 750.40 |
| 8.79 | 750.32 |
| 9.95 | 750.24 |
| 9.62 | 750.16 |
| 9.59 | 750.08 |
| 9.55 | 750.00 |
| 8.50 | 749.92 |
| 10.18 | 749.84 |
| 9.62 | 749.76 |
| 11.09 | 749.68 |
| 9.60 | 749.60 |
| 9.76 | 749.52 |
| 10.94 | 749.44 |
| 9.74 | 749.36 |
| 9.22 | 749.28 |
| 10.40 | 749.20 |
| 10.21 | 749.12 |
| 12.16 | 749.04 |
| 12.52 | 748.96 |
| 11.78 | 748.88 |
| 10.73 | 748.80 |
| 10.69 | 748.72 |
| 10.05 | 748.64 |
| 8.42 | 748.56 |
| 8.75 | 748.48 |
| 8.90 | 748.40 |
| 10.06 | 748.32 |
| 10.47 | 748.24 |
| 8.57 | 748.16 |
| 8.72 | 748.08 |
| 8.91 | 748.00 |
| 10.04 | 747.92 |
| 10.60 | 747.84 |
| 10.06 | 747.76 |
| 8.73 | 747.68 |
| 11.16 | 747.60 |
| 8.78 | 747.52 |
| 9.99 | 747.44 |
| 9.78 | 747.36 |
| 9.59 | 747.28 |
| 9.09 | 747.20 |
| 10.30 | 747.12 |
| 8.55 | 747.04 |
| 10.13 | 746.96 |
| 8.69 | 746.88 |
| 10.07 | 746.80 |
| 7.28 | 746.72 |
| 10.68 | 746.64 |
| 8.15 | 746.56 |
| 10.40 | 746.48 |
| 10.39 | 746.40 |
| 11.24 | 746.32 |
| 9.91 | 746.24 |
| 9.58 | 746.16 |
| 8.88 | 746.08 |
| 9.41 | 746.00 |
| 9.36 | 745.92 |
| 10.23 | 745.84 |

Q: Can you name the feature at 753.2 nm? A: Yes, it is [S II] 6716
